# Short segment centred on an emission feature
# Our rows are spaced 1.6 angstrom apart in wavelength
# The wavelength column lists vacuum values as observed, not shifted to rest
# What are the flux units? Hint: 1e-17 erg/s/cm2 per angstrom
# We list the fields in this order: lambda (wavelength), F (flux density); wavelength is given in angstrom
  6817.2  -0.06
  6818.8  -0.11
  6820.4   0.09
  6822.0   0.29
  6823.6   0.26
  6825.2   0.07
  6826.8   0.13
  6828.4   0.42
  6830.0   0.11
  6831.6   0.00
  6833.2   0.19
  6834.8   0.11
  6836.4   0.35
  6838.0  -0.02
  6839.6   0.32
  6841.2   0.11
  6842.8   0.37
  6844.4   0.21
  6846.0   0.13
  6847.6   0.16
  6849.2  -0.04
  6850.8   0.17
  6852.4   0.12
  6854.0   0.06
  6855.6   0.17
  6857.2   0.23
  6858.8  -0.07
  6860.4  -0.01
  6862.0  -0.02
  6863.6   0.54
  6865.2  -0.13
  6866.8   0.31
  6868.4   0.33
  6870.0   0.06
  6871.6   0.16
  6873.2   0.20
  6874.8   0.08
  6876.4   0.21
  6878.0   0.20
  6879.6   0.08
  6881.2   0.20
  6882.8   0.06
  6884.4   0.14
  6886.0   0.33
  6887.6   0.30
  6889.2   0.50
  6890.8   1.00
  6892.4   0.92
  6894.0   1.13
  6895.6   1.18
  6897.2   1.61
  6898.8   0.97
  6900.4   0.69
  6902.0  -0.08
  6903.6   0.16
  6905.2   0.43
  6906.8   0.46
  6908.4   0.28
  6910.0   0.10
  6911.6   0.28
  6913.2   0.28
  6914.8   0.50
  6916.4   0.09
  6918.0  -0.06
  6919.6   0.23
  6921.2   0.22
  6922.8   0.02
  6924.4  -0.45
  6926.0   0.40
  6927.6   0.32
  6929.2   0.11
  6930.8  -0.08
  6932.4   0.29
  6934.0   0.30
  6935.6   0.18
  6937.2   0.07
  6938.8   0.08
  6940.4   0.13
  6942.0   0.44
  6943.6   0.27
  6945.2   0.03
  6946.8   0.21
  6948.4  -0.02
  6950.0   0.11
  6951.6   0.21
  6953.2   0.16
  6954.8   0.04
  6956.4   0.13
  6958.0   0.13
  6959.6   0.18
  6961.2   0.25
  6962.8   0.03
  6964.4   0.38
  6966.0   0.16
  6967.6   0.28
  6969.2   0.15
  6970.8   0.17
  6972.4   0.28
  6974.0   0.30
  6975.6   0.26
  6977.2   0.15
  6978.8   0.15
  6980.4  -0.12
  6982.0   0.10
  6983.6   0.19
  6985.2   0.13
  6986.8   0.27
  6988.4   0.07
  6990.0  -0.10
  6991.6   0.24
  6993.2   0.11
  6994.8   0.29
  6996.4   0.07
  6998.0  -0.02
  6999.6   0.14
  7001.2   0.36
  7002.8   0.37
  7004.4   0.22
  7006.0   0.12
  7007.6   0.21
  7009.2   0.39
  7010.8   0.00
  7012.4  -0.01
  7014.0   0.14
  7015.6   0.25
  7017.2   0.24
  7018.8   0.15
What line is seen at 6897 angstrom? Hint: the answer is [O II]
